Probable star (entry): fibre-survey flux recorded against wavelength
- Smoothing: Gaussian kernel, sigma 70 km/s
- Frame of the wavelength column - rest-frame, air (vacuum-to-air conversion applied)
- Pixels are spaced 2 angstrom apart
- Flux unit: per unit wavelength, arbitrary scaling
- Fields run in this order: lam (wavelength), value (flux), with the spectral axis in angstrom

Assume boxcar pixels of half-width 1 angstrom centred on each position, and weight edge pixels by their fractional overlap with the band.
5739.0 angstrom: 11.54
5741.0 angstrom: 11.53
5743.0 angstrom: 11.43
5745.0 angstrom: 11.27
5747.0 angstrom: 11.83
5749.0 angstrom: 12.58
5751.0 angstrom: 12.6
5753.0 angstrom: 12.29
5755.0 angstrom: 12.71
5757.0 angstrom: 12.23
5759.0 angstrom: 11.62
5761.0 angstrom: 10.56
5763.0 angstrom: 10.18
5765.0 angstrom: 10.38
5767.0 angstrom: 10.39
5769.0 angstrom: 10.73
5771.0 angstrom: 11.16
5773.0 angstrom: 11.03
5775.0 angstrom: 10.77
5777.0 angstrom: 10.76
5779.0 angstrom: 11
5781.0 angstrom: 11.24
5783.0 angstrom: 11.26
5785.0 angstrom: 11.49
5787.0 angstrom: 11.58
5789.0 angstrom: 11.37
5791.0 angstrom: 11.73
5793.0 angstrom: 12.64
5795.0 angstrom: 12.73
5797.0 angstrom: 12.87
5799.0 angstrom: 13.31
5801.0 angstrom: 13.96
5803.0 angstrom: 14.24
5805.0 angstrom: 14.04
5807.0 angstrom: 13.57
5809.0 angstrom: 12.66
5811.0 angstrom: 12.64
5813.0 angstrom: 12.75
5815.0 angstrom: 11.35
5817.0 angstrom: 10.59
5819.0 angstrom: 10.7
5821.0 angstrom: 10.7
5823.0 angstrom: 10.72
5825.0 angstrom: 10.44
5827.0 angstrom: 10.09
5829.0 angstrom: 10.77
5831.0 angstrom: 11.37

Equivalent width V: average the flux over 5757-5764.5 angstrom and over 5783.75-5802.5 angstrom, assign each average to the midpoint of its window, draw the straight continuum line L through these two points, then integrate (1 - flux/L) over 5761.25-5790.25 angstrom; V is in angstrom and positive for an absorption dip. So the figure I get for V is 1.7 angstrom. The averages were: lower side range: 11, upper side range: 12.4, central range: 10.9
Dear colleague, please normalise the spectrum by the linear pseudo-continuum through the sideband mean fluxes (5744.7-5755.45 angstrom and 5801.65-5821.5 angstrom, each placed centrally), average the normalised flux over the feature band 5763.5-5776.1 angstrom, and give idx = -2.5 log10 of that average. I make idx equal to 0.149 mag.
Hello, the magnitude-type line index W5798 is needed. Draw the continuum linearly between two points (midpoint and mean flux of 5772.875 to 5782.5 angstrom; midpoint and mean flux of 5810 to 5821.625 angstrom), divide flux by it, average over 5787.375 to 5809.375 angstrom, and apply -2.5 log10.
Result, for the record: -0.16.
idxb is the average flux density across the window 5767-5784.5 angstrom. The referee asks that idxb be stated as 11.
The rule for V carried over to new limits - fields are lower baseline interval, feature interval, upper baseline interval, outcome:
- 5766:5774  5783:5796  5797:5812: 0.5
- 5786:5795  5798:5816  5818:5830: -3.0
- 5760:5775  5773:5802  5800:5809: 1.1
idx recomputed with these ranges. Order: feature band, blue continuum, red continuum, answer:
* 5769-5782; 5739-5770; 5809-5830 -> 0.040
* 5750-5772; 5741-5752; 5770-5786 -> 0.018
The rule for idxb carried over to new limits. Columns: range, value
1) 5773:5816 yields 12.3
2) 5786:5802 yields 12.5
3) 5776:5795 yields 11.5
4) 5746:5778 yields 11.4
